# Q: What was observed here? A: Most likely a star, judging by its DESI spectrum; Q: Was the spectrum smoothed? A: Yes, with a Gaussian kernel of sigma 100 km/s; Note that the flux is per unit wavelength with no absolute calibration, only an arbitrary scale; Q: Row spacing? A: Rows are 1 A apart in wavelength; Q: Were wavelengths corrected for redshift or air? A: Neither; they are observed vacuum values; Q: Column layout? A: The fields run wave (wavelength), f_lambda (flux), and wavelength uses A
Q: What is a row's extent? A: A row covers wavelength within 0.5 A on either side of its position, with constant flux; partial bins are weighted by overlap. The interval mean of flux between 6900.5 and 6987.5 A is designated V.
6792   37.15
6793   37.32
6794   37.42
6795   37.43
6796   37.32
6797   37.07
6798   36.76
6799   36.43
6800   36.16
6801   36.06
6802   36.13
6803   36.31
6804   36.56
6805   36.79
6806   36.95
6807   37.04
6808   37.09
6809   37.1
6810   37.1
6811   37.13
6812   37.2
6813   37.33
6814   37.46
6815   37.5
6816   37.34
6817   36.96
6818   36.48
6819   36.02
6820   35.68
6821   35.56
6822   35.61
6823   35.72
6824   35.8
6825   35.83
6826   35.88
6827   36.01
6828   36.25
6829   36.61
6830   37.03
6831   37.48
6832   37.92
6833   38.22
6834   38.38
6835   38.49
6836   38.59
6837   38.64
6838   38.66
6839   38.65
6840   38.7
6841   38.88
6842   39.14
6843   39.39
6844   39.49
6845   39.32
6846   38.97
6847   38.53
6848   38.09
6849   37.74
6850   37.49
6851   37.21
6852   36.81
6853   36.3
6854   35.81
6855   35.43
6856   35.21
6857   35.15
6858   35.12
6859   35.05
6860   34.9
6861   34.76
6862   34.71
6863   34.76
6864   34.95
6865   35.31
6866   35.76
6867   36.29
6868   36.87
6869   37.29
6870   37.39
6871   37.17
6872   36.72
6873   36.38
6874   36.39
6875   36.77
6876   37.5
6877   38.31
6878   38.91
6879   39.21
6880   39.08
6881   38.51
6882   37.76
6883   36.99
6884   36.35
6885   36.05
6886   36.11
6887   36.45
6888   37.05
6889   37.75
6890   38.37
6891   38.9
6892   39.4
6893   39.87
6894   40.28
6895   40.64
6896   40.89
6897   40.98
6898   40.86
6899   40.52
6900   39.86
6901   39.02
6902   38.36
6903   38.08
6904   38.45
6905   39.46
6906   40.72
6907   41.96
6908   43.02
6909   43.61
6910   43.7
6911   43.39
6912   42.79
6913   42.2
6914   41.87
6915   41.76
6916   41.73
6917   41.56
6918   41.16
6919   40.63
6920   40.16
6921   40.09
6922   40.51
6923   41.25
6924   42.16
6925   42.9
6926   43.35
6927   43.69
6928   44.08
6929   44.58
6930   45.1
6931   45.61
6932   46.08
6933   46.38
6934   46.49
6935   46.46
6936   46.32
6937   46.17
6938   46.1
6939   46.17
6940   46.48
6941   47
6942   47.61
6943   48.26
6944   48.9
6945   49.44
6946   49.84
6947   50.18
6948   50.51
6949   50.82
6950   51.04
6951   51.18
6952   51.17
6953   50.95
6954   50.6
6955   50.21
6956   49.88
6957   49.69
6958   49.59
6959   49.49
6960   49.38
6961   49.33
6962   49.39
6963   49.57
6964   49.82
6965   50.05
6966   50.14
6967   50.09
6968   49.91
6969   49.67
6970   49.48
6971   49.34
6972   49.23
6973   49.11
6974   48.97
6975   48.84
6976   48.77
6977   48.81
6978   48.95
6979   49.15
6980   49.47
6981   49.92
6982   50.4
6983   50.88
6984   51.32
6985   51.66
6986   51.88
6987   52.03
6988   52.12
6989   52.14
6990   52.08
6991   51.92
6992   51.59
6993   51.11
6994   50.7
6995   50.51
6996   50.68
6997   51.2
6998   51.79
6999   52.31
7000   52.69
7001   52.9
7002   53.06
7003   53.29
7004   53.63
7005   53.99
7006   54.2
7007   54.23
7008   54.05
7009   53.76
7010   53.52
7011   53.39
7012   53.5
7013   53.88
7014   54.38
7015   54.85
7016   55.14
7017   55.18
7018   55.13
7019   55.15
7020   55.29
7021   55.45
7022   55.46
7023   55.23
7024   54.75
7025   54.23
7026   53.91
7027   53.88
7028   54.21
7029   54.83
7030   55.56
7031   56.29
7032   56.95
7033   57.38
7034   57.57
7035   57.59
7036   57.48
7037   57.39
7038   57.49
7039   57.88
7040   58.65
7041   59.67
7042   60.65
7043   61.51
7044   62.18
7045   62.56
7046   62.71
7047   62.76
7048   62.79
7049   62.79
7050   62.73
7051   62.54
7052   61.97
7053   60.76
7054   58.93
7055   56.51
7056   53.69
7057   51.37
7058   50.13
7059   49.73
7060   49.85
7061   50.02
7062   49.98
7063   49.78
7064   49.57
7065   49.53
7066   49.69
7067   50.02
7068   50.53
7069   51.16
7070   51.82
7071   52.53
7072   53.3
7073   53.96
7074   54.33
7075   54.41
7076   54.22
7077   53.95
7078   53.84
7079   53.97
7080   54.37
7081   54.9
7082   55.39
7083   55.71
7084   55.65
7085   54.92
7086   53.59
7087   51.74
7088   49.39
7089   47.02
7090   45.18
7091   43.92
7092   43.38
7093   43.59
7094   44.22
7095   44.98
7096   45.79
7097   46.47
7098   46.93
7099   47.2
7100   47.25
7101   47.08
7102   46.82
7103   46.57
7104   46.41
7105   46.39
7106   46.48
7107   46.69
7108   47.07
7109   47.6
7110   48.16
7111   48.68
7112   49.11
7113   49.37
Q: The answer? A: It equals 46.6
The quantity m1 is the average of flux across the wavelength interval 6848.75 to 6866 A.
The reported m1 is 35.7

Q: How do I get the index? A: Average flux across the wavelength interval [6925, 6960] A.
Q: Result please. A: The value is 47.9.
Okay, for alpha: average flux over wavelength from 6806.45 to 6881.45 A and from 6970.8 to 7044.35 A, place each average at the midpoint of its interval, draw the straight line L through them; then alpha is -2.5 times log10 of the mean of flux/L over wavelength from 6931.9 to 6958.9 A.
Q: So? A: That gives -0.031 mag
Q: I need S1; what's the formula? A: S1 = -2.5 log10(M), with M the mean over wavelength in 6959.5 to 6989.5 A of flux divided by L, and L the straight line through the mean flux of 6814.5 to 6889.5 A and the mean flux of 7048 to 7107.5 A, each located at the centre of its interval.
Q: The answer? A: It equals -0.12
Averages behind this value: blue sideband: 37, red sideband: 51.4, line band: 50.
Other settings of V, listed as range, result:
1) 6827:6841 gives 37.9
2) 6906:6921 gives 42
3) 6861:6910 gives 38.3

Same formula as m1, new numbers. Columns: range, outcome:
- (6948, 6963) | 50.2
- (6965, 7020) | 51.8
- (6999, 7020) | 54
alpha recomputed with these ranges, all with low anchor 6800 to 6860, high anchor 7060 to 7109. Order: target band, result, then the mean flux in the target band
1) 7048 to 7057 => -0.23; 59.7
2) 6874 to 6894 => 0.05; 37.9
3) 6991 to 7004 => -0.14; 51.9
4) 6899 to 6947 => -0.05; 43.5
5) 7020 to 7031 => -0.17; 54.8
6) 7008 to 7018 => -0.17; 54.2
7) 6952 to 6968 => -0.15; 49.9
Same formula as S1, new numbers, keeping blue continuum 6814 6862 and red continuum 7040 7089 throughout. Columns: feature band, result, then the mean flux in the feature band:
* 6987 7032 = -0.06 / 53.6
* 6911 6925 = 0.05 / 41.5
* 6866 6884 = 0.07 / 37.4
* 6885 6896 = 0.08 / 38.5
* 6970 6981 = -0.02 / 49.1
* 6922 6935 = 0.00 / 44.2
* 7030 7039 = -0.09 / 57.2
